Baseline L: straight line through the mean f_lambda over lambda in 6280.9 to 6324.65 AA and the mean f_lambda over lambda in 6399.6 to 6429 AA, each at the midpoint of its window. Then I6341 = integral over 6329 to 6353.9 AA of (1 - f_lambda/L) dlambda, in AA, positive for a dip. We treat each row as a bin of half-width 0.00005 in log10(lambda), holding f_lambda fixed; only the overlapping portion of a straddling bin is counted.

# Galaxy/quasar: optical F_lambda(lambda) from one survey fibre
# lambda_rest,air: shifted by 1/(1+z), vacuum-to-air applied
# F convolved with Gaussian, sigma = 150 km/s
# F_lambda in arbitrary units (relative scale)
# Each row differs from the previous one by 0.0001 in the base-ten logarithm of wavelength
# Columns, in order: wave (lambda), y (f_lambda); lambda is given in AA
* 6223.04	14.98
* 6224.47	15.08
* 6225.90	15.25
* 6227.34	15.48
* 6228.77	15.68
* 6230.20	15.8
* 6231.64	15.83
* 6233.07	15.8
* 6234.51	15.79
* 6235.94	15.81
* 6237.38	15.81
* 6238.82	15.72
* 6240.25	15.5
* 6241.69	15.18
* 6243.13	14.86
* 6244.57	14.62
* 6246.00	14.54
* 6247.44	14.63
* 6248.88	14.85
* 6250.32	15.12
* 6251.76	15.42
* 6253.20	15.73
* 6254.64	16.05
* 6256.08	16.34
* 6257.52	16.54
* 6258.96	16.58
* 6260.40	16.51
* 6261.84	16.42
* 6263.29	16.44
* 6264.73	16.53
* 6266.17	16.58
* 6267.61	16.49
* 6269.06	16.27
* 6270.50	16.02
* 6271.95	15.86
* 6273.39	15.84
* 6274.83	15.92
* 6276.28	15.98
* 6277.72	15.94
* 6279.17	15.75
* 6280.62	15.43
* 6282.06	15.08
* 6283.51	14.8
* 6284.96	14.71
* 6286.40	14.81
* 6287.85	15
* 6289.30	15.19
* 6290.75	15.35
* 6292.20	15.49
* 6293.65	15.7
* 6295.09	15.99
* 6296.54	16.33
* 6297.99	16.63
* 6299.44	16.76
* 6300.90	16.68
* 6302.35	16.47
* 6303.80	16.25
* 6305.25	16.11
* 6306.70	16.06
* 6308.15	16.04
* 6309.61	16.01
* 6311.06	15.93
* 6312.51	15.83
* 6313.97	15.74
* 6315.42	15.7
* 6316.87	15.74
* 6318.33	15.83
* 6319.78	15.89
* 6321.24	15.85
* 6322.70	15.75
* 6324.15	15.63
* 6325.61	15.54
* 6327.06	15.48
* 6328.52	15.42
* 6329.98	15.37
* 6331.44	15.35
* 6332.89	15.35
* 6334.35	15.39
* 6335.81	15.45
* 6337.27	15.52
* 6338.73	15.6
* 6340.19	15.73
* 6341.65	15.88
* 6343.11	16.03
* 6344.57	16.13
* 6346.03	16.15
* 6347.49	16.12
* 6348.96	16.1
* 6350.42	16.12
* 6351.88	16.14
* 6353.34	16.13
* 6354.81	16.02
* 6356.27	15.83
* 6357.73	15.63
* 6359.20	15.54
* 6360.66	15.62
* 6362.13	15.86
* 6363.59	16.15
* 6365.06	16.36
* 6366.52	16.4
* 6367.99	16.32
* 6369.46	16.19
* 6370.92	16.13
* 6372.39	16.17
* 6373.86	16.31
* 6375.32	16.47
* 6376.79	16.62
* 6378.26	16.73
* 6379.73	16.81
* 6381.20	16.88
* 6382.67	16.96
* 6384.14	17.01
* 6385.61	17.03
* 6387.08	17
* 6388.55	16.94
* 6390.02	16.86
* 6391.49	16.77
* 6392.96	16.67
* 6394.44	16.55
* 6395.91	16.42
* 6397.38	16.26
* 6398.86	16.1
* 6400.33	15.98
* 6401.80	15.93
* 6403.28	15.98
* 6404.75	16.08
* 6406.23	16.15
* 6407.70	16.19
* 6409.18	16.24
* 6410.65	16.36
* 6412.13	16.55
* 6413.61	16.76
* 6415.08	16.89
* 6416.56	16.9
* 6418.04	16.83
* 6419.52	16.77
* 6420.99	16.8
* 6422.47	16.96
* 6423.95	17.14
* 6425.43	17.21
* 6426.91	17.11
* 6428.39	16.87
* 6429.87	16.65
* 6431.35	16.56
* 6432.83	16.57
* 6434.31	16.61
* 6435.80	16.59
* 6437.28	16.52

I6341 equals 0.4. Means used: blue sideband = 15.8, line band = 15.8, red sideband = 16.6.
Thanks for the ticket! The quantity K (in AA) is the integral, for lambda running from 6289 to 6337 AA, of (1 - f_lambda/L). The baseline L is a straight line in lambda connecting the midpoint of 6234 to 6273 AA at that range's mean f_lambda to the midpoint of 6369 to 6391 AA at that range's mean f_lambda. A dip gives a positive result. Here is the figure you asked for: 1.1 AA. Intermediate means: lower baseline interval 15.8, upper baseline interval 16.7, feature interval 15.8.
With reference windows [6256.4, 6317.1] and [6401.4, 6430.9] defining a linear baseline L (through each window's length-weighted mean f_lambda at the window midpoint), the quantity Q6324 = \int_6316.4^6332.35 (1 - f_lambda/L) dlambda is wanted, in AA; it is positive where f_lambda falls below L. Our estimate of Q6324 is 0.5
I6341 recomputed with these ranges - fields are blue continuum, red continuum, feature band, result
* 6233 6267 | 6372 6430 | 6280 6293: 0.69 AA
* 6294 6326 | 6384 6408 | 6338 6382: 0.38 AA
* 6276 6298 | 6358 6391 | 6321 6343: 0.58 AA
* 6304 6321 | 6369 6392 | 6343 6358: 0.27 AA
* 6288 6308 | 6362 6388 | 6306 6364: 1.77 AA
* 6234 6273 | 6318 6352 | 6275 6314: -0.06 AA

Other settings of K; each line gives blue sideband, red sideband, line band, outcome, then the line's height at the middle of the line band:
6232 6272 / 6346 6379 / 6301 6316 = -0.1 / 16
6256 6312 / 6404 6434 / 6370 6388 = -0.2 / 16.5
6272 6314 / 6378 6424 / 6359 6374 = 0.2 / 16.3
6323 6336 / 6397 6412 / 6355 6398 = -1.5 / 15.9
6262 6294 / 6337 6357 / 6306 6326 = 0.0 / 15.9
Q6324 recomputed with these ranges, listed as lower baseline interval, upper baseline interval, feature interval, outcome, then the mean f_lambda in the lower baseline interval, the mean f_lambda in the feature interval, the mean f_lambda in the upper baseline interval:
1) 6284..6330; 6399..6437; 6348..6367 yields 0.2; 15.8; 16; 16.6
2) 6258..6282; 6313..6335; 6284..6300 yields 0.3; 16.1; 15.6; 15.6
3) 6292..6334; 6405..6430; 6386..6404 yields 0.1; 15.9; 16.5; 16.7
